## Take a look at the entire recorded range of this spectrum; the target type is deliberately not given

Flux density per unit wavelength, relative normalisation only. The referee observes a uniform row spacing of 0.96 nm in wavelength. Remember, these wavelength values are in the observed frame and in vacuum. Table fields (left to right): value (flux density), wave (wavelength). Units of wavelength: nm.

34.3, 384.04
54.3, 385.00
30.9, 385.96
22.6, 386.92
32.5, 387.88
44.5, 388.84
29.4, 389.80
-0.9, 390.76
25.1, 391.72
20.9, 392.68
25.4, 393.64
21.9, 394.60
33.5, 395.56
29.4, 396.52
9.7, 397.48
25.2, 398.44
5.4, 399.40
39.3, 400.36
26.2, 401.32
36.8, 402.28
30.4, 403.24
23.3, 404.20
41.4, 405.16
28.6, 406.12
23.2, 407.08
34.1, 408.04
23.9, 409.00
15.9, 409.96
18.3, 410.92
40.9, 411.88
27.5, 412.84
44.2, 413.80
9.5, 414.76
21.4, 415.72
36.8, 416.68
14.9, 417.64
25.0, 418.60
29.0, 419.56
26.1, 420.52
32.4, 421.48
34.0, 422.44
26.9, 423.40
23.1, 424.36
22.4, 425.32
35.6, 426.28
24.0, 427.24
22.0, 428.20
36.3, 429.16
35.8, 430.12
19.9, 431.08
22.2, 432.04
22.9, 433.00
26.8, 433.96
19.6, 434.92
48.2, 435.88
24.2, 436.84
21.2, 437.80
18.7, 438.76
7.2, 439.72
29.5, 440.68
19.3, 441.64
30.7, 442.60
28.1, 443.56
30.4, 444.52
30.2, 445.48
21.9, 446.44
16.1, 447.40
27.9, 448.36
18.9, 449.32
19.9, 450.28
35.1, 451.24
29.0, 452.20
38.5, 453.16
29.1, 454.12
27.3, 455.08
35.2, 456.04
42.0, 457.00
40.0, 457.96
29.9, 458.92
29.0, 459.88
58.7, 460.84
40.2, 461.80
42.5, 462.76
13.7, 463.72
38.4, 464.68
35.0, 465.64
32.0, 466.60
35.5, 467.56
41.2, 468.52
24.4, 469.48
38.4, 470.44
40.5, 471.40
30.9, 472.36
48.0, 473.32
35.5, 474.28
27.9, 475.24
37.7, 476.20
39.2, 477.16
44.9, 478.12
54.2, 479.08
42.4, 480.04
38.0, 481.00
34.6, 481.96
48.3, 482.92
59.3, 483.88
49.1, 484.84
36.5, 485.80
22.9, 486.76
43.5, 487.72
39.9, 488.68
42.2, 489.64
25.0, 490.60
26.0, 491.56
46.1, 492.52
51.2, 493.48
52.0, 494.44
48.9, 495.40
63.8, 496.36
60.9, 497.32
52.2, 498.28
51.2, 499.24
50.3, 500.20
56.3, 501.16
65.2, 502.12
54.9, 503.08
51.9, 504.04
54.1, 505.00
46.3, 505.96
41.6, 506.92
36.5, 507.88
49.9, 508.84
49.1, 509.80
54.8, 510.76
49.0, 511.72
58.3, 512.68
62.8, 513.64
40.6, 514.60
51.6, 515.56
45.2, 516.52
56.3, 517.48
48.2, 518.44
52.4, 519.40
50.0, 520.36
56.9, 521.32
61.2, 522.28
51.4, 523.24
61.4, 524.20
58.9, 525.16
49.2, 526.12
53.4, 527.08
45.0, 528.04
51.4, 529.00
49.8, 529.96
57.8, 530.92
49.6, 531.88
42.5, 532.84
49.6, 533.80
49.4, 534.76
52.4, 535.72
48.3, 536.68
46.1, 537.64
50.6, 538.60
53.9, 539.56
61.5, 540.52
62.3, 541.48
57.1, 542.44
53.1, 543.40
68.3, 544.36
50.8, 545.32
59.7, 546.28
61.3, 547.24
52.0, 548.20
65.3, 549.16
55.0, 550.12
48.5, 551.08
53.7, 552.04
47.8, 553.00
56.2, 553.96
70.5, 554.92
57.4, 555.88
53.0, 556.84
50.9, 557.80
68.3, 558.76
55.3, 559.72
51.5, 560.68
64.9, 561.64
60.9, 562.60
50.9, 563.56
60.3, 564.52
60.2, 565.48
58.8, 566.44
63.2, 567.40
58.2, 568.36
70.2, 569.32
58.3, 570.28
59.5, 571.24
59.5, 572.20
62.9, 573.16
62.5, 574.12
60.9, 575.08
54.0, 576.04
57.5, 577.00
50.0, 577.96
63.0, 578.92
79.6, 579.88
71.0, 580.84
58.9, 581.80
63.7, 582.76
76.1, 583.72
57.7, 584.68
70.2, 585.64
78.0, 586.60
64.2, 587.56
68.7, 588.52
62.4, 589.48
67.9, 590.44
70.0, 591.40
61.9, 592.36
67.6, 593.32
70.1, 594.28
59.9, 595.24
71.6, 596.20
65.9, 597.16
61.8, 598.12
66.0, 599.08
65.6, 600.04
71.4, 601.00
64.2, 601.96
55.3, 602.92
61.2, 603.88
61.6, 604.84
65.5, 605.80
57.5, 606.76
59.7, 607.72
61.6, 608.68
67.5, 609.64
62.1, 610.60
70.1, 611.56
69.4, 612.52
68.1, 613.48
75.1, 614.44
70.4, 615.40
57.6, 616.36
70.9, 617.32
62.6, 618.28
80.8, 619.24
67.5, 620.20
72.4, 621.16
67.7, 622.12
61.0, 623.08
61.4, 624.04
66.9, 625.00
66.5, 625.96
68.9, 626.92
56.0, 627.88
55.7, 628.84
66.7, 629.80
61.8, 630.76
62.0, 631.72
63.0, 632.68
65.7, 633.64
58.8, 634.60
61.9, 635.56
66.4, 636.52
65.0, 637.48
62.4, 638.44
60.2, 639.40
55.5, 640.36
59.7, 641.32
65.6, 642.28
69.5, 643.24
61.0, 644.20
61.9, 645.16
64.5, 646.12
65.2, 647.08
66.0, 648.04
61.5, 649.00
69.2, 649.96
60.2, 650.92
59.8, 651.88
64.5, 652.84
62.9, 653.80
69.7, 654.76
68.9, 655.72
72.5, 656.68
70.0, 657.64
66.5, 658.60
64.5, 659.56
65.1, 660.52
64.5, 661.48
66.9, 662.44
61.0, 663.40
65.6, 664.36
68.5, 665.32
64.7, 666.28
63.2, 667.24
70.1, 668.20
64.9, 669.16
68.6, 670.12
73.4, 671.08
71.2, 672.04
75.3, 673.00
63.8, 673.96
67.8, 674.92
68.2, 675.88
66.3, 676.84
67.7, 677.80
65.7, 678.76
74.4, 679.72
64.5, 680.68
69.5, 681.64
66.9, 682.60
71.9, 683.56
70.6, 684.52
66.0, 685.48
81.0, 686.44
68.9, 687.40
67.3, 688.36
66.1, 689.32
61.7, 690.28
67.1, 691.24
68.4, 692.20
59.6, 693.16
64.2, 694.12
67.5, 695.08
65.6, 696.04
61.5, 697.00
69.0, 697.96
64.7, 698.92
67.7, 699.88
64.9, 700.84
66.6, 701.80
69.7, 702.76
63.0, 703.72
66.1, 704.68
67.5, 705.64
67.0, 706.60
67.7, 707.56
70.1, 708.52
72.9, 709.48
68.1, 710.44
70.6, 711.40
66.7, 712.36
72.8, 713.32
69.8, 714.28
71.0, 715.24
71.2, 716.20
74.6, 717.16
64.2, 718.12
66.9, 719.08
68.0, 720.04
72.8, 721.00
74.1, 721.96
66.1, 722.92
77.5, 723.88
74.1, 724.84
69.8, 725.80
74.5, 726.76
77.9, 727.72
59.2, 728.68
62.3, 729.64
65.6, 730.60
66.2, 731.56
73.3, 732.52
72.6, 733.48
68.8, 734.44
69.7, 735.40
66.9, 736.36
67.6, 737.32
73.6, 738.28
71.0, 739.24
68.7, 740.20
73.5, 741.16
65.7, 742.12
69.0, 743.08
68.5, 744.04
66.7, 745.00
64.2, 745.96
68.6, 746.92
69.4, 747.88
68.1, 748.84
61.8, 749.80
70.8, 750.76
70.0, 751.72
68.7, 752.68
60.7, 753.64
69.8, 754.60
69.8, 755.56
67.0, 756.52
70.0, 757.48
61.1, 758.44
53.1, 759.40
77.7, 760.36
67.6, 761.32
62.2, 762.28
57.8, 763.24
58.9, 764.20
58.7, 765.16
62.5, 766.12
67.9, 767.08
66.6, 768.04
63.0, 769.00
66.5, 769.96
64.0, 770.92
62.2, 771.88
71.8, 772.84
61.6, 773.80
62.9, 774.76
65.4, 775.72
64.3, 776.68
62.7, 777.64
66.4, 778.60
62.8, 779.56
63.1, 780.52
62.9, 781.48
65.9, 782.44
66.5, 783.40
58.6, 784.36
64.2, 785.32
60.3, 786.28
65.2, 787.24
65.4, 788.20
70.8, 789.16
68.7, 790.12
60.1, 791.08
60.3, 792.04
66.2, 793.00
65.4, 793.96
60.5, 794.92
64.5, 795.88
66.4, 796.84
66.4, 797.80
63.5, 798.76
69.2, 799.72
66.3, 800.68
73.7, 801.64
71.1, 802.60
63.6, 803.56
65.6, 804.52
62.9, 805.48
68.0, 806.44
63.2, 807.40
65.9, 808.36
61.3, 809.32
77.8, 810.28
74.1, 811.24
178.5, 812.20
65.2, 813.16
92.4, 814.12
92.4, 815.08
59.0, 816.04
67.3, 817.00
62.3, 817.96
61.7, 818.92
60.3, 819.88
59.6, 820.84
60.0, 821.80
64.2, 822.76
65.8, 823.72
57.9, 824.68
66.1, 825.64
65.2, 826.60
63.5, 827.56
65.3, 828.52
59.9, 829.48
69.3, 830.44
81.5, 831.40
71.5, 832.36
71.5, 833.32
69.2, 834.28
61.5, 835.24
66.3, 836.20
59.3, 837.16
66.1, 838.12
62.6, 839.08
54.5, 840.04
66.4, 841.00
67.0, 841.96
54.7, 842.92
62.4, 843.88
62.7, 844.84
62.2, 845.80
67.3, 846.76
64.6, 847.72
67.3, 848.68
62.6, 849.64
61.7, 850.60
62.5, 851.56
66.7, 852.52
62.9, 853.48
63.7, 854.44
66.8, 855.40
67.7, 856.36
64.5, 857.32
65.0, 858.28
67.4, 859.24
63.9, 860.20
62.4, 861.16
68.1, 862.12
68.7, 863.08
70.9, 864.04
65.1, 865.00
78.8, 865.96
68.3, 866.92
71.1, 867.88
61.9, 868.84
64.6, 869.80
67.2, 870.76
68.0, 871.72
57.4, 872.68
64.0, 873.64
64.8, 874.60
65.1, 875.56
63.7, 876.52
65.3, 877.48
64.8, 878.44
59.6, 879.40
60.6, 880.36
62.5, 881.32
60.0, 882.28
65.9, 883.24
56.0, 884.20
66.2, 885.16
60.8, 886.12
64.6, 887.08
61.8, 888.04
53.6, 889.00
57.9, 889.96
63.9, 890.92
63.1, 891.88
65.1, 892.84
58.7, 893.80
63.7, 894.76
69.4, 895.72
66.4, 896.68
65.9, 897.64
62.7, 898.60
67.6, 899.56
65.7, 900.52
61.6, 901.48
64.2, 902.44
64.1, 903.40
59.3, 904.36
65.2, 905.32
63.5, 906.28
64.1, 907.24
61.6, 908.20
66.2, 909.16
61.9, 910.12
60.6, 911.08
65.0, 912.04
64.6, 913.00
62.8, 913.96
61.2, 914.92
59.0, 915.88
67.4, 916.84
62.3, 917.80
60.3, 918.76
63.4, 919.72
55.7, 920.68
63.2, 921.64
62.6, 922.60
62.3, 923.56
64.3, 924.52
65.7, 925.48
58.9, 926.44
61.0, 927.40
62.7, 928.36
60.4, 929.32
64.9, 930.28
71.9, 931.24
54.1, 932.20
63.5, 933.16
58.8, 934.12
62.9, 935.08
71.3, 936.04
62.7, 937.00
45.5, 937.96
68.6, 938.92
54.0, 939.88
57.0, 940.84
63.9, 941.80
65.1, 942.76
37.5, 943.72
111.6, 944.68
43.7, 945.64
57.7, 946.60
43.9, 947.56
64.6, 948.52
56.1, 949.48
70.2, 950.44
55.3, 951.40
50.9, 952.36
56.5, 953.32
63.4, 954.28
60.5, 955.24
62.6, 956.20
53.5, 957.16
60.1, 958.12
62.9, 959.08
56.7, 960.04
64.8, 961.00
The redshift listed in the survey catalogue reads 0.24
